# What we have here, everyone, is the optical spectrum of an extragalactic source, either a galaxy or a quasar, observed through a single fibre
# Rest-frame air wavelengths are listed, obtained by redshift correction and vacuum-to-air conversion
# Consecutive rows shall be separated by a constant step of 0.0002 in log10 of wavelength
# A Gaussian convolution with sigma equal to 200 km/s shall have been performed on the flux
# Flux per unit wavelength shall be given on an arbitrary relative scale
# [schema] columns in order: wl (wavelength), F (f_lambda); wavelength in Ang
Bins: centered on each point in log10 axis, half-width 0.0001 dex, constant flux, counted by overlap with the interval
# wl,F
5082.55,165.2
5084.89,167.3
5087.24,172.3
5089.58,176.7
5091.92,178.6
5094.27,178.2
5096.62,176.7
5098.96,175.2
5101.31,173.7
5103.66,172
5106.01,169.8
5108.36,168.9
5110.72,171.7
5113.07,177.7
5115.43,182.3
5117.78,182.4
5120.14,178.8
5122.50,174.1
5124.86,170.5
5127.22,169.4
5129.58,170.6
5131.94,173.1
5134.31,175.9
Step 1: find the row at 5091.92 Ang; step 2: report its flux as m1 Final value 178.6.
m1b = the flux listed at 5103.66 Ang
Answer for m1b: 172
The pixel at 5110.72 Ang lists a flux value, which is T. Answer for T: 171.7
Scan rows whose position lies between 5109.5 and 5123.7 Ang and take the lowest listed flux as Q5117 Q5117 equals 171.7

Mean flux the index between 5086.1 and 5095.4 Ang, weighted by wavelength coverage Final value 177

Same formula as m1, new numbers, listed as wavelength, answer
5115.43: 182.3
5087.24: 172.3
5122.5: 174.1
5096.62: 176.7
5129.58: 170.6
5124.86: 170.5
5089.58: 176.7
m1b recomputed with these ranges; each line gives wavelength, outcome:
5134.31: 175.9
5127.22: 169.4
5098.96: 175.2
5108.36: 168.9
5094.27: 178.2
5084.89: 167.3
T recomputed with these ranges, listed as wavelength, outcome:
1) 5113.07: 177.7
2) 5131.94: 173.1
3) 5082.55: 165.2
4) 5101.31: 173.7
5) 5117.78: 182.4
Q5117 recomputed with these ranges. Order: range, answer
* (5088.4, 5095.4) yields 176.7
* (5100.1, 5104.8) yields 172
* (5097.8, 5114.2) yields 168.9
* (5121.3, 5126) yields 170.5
